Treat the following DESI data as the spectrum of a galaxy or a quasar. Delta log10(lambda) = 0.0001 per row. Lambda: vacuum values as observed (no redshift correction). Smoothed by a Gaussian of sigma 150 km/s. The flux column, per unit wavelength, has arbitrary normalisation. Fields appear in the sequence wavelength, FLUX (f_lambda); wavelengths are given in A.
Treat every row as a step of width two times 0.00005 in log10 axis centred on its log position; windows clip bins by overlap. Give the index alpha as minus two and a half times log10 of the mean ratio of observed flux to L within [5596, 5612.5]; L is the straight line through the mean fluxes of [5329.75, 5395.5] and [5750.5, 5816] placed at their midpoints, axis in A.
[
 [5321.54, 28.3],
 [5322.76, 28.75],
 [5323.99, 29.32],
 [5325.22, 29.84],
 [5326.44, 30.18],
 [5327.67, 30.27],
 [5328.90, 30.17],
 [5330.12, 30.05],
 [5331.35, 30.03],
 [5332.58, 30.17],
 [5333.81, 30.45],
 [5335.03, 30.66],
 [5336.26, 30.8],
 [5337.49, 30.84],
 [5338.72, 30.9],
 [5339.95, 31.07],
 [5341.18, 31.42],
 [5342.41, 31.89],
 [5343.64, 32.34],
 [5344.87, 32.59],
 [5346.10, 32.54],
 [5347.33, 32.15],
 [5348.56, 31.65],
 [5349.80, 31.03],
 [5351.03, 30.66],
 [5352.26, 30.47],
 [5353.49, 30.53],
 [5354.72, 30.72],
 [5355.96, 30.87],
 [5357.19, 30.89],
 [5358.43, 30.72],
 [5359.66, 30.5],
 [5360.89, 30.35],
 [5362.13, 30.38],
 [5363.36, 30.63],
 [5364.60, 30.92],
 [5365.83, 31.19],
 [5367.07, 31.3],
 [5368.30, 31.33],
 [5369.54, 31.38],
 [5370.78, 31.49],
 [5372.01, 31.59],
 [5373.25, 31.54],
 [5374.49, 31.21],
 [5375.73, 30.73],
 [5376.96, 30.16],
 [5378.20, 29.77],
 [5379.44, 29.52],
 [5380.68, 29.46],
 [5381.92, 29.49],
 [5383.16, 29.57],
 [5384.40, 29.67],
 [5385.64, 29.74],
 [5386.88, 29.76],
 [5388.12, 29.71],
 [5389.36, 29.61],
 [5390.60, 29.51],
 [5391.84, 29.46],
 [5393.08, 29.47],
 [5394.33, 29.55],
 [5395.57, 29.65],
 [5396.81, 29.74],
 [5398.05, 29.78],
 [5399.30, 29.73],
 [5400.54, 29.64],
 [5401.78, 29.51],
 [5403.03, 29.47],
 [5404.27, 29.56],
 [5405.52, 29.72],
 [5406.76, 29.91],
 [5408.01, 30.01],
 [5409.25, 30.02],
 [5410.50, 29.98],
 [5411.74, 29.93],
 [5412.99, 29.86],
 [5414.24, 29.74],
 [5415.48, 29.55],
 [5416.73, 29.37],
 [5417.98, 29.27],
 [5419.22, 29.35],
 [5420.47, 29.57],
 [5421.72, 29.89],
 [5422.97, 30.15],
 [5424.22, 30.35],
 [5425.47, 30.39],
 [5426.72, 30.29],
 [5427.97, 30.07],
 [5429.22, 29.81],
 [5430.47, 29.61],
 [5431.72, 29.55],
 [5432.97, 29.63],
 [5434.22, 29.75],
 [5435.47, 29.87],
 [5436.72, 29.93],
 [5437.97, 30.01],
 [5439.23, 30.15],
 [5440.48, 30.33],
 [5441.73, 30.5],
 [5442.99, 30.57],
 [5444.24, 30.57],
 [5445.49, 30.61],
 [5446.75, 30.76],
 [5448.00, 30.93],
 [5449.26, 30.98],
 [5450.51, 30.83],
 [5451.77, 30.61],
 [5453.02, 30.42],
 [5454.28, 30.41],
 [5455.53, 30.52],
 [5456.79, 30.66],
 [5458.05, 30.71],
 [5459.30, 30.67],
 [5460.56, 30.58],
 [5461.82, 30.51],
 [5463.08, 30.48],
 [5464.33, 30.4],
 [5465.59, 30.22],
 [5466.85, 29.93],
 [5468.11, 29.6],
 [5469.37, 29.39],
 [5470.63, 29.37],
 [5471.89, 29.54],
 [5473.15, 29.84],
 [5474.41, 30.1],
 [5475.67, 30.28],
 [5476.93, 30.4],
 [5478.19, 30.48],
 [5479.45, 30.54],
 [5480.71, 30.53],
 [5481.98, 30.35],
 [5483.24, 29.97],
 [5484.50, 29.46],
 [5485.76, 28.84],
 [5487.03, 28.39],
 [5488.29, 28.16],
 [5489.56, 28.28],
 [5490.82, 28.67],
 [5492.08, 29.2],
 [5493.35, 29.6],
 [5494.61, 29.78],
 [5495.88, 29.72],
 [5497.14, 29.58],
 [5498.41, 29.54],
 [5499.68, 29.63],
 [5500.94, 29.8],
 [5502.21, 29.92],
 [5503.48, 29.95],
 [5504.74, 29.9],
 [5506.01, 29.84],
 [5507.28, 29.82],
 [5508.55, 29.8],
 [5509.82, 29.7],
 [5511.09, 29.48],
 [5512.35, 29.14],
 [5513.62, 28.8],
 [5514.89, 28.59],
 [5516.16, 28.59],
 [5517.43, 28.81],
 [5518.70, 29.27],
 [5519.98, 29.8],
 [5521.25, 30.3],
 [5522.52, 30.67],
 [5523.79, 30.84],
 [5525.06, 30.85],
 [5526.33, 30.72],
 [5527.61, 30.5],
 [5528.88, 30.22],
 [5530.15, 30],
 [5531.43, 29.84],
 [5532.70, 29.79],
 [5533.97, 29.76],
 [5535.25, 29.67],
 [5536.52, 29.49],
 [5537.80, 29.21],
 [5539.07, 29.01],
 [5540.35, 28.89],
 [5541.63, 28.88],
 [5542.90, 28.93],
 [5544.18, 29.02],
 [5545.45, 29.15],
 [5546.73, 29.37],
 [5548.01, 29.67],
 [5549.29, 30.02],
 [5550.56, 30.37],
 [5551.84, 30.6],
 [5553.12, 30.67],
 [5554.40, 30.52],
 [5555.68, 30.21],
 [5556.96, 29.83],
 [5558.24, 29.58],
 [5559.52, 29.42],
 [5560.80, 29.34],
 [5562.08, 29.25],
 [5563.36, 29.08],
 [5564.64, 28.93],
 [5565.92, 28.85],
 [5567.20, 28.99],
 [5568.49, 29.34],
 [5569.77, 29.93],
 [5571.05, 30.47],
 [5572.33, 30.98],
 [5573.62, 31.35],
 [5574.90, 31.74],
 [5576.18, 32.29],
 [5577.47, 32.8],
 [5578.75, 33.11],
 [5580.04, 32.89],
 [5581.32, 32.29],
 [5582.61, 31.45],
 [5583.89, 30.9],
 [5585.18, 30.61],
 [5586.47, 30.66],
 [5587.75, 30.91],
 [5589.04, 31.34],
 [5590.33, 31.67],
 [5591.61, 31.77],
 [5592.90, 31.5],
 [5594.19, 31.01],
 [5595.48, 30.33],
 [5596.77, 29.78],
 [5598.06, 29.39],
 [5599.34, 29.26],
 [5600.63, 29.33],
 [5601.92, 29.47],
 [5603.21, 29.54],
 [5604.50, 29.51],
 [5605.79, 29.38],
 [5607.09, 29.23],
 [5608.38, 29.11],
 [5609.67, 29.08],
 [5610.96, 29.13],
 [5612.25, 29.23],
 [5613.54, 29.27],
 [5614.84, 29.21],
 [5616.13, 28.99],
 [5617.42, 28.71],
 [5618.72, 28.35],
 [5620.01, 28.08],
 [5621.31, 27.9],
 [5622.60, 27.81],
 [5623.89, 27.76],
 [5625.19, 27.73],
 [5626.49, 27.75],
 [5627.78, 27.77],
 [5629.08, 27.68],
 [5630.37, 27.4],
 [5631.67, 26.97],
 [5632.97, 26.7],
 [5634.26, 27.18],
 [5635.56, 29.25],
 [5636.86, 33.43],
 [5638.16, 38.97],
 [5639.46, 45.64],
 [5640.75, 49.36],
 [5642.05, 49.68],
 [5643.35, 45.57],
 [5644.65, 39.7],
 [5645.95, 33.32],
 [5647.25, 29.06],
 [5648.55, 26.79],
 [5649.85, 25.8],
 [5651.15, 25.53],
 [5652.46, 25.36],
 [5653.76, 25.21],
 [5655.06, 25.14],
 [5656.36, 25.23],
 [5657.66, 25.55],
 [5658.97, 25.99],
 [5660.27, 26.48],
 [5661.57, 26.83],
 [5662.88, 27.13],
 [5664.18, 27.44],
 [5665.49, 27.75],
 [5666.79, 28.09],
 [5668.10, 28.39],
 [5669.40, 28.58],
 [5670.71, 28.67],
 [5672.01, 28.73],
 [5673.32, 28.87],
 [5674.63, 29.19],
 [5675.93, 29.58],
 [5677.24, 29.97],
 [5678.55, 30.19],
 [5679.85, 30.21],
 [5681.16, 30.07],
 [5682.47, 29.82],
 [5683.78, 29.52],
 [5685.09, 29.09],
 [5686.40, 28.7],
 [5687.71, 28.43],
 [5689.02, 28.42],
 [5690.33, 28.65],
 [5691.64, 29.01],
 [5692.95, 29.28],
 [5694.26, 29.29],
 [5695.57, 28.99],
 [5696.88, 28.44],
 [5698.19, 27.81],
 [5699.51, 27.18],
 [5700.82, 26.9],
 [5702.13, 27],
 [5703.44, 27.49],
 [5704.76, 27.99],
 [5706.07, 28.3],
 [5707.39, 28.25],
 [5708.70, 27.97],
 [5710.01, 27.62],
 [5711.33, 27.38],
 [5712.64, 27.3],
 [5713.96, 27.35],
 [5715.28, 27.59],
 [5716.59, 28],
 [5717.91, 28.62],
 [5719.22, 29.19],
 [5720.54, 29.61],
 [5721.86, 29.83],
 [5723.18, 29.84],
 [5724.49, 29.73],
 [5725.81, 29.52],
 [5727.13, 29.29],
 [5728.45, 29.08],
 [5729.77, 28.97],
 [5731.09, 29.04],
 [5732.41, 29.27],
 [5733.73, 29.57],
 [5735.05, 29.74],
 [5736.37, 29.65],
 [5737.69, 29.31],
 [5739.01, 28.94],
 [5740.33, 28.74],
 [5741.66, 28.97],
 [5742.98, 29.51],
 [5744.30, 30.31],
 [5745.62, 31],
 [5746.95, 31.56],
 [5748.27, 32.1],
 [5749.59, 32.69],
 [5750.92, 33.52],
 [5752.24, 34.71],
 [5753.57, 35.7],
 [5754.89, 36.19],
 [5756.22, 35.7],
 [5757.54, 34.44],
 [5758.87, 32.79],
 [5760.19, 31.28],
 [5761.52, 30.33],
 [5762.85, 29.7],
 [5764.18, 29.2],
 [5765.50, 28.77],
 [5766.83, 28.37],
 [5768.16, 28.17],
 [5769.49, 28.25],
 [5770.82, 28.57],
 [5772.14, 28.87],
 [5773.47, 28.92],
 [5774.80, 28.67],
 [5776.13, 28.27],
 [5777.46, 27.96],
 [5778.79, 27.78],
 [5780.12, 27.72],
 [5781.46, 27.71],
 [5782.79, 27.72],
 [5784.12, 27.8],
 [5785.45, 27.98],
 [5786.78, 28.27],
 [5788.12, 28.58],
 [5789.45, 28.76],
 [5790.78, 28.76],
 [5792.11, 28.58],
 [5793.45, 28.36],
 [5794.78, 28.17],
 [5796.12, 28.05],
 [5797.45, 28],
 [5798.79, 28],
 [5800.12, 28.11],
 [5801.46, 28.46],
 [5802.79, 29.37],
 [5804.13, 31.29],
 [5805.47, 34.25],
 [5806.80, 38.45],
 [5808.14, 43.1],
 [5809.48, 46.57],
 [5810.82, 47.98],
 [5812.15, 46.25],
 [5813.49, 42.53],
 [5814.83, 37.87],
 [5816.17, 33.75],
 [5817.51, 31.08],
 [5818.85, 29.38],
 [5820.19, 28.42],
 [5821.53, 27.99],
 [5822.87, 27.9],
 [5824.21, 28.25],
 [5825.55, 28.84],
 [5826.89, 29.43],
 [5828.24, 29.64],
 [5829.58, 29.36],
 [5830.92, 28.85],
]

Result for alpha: 0.07 mag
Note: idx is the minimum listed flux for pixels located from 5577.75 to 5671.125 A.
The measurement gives 25.14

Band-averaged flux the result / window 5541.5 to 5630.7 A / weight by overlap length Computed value 29.8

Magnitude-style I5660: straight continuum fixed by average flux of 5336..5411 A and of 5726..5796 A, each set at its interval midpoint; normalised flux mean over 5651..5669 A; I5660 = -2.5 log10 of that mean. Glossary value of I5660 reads 0.135 mag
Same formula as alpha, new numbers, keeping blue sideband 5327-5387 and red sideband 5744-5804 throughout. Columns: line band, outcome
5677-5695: 0.03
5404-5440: 0.03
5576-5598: -0.04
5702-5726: 0.06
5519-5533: 0.00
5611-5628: 0.07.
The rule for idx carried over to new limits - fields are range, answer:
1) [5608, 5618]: 28.71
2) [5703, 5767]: 27.3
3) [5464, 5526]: 28.16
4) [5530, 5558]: 28.88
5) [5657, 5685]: 25.55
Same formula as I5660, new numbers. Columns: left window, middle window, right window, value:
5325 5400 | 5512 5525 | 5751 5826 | 0.05 mag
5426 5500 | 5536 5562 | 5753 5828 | 0.03 mag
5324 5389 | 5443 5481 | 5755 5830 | 0.01 mag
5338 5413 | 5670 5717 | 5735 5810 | 0.07 mag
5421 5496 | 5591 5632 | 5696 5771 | 0.03 mag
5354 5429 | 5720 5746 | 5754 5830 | 0.05 mag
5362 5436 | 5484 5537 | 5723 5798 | 0.01 mag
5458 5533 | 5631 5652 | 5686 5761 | -0.16 mag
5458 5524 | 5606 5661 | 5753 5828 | 0.01 mag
